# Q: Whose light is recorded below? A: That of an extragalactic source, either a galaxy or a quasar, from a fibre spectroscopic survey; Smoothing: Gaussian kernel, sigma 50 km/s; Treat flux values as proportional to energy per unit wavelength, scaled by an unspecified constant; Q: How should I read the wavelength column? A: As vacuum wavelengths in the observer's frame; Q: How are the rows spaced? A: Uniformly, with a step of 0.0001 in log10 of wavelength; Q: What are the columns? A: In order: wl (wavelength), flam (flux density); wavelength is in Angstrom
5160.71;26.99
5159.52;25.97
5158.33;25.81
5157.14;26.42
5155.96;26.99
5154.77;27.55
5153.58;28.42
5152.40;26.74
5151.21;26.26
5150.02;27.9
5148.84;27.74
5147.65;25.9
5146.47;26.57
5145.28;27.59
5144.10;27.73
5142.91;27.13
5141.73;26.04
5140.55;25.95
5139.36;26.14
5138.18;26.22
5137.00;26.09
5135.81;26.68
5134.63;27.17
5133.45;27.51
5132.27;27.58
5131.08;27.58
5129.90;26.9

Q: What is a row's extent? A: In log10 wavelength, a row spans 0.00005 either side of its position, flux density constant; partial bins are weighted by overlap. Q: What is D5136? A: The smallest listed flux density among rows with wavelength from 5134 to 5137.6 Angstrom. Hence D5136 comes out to 26.09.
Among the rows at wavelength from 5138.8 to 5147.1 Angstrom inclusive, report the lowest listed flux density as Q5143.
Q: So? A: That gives 25.95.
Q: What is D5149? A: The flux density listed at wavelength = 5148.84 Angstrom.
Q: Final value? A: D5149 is 27.74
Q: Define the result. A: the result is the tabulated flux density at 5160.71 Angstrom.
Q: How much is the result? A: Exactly 26.99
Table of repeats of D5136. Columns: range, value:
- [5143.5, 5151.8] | 25.9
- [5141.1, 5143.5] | 26.04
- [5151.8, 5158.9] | 25.81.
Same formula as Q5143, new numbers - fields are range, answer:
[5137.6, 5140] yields 26.14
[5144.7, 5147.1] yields 26.57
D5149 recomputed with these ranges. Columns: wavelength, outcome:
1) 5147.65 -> 25.9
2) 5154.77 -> 27.55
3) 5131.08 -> 27.58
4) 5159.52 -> 25.97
